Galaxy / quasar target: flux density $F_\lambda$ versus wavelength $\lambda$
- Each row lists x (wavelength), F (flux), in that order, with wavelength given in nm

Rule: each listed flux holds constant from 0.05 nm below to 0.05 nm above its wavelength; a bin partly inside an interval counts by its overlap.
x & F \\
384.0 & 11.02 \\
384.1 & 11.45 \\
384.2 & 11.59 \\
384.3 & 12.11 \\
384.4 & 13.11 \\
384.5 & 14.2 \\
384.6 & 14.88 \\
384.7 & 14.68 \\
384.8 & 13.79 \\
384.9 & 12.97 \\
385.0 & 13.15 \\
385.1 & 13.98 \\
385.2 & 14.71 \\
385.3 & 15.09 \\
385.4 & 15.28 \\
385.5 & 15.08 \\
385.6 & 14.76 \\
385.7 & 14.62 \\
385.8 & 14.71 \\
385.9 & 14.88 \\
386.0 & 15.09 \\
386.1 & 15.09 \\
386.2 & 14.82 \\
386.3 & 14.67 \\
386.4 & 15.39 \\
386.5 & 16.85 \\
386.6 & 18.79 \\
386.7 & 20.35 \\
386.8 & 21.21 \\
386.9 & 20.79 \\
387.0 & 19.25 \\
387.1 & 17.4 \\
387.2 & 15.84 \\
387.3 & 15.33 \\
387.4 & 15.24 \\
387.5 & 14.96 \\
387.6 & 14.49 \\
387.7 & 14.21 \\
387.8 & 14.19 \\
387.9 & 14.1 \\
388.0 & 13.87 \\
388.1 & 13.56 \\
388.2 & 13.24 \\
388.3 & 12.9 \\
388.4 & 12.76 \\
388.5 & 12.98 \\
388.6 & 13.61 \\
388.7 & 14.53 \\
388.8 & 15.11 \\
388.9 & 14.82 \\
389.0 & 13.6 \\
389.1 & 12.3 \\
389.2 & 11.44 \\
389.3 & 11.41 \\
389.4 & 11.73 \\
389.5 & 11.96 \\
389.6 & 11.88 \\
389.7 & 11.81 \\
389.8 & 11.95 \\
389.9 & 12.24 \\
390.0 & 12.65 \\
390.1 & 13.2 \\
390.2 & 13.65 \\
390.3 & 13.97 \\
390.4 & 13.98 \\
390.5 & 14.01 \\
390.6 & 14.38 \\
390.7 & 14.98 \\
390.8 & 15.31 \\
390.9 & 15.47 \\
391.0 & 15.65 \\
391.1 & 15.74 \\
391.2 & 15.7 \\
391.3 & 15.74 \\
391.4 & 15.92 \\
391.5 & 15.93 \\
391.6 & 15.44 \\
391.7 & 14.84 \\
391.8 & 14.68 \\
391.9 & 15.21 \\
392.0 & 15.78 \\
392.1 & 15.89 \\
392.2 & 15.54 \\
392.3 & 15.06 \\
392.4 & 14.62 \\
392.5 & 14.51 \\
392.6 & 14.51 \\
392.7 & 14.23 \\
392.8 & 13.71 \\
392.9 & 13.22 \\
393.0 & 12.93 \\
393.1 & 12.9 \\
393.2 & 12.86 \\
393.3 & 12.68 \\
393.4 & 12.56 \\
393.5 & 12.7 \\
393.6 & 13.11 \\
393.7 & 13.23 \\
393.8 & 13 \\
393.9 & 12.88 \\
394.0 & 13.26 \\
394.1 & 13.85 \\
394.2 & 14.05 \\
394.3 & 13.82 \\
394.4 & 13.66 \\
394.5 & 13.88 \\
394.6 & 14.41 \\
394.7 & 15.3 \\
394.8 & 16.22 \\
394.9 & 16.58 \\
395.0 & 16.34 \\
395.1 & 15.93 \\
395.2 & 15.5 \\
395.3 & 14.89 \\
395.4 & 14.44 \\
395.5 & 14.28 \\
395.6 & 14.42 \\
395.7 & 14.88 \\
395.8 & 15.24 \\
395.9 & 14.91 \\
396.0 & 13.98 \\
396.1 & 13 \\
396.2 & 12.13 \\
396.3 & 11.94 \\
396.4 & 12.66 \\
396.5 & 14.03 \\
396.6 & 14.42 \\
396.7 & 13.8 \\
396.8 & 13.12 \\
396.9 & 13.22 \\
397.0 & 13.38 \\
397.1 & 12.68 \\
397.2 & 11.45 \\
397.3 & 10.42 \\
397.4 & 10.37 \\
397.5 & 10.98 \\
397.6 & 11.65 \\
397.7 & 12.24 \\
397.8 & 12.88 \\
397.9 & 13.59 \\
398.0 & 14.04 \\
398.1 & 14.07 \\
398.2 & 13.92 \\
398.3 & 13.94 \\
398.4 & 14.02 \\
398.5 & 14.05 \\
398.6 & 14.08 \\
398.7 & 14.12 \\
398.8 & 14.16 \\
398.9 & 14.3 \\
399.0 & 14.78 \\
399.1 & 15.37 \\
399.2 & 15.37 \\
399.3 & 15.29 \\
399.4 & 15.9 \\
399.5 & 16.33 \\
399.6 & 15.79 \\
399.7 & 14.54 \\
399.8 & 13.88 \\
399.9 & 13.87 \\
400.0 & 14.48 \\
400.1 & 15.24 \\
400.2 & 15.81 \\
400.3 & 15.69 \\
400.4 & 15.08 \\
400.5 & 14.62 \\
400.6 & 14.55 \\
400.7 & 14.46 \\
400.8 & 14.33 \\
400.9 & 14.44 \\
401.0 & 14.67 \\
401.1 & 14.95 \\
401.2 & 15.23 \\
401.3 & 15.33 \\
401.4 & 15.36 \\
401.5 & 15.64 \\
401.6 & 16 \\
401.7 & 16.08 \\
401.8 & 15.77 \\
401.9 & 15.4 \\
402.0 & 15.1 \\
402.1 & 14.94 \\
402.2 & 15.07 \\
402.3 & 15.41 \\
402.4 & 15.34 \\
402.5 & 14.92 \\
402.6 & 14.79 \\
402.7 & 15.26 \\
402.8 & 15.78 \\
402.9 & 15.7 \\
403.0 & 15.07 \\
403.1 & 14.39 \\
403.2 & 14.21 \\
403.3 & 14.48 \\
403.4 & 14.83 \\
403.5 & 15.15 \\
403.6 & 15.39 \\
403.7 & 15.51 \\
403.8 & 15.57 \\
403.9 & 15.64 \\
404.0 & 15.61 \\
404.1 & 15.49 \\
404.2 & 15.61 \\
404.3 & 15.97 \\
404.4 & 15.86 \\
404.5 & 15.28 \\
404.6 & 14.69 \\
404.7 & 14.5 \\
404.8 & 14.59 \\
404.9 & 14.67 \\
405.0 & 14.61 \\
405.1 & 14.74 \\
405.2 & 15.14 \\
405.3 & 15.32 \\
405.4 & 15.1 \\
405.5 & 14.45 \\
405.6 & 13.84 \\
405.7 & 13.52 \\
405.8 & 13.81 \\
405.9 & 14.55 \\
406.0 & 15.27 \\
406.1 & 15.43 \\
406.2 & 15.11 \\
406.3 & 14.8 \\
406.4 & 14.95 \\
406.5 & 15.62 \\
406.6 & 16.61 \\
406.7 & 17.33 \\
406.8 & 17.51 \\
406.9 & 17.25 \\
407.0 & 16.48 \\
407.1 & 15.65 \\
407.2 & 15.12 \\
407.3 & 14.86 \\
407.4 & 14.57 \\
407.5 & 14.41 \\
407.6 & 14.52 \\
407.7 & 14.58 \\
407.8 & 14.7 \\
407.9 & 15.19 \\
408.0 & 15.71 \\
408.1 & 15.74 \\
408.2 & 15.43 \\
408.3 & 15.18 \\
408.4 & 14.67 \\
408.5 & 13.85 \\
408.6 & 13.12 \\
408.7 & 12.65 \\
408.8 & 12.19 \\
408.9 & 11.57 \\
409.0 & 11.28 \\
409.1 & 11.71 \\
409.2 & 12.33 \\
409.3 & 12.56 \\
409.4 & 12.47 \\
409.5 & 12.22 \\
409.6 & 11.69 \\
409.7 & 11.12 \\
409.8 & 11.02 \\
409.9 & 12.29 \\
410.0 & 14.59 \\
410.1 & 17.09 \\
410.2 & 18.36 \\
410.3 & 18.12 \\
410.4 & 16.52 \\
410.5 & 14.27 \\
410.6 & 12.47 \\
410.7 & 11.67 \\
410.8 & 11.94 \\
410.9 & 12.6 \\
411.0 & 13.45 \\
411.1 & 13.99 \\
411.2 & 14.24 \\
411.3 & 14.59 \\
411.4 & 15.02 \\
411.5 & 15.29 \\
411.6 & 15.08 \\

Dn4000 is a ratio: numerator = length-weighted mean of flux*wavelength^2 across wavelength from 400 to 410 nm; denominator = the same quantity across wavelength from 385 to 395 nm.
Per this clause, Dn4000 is 1.1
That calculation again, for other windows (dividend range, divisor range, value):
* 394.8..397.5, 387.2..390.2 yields 1.07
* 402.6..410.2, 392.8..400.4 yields 1.10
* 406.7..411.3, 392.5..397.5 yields 1.11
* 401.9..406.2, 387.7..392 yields 1.16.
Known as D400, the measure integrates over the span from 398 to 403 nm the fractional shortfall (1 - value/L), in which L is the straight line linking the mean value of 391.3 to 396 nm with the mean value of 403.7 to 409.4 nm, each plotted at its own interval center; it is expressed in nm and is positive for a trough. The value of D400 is -0.12 nm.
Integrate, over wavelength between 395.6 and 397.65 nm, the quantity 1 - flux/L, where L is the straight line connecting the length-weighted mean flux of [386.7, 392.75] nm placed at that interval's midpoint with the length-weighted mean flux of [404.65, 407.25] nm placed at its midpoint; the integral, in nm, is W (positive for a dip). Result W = 0.26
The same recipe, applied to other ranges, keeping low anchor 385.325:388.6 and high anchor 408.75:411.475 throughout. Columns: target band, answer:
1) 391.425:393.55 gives 0.10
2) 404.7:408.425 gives -0.39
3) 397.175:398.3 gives 0.16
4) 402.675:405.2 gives -0.21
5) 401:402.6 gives -0.13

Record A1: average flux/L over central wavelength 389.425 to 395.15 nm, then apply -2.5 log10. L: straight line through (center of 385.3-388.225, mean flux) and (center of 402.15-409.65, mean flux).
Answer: 0.10 mag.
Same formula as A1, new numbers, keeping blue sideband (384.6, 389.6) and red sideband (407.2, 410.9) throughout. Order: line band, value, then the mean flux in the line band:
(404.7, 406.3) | -0.05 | 14.7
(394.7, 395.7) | -0.07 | 15.4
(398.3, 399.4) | -0.03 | 14.6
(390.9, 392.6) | -0.06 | 15.4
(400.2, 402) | -0.08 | 15.2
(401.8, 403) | -0.09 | 15.3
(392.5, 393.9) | 0.10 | 13.2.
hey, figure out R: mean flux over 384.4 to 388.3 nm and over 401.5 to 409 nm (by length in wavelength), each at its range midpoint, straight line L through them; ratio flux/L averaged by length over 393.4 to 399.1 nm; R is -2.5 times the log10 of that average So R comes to 0.11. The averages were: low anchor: 15.3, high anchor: 15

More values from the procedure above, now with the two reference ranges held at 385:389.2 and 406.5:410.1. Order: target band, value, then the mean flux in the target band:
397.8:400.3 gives 0.00 mag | 14.6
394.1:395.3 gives -0.02 mag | 15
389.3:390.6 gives 0.18 mag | 12.8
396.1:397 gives 0.12 mag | 13.2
